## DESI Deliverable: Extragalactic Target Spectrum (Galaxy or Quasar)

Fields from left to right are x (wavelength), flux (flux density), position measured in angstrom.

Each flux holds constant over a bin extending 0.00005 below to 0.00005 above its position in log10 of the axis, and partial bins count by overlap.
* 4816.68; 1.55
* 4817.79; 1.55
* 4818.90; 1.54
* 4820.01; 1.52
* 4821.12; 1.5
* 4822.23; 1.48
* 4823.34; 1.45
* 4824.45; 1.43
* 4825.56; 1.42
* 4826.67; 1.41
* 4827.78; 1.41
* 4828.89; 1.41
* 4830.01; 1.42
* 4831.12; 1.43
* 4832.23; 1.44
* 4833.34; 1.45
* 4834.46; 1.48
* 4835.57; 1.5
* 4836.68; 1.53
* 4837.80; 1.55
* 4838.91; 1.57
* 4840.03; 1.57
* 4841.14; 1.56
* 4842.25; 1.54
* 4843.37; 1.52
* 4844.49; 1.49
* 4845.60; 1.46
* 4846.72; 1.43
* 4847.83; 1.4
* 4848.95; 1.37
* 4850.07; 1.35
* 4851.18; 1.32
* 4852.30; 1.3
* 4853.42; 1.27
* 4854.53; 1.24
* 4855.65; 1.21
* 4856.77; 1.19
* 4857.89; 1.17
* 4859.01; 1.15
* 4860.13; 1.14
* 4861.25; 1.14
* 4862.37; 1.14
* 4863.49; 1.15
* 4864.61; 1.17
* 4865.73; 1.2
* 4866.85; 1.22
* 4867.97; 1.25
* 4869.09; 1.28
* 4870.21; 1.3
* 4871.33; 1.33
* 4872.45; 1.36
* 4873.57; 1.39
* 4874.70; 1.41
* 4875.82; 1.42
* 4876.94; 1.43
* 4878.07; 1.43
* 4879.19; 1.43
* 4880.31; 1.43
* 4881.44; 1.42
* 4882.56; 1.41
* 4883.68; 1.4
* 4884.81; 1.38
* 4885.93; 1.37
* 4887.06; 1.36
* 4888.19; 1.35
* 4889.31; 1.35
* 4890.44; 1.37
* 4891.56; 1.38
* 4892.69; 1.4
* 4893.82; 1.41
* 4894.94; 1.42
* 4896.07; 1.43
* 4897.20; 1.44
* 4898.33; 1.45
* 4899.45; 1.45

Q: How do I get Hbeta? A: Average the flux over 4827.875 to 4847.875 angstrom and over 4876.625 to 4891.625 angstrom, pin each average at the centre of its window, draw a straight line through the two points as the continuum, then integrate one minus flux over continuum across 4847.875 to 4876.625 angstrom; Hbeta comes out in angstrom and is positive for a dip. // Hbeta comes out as 3.5 angstrom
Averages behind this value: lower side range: 1.49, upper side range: 1.39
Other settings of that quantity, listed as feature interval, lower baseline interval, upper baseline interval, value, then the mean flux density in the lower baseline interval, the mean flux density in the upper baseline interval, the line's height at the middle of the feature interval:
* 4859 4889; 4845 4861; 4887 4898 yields 0.6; 1.28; 1.39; 1.34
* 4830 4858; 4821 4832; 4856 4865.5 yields -2.7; 1.43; 1.16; 1.29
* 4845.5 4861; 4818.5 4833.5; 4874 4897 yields 1.6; 1.45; 1.4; 1.43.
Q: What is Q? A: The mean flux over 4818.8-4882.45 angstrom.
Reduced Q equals 1.38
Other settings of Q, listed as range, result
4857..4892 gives 1.31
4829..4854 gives 1.45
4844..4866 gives 1.26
